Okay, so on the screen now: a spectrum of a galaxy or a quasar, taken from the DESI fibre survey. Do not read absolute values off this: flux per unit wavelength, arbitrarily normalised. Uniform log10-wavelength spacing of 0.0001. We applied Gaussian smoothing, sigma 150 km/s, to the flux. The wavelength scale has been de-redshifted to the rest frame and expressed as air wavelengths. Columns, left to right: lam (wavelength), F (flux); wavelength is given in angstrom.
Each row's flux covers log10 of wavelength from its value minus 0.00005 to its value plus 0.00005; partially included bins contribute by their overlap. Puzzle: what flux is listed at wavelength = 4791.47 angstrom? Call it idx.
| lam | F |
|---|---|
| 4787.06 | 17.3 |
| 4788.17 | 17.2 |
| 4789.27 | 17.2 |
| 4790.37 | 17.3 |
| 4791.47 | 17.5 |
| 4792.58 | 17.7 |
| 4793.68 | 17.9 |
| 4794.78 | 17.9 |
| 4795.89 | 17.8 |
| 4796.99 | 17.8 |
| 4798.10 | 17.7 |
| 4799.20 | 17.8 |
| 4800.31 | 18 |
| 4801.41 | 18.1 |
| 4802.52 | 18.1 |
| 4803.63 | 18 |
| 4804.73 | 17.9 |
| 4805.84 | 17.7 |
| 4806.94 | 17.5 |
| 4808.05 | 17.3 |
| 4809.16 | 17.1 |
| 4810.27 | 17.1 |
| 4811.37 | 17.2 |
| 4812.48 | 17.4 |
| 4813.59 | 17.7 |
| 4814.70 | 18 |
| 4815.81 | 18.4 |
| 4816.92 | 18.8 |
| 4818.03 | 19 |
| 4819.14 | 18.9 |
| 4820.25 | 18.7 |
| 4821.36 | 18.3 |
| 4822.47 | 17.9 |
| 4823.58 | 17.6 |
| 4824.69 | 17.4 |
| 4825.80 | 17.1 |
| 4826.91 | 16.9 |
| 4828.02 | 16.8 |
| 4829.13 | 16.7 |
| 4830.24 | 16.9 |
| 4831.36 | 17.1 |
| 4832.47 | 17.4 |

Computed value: 17.5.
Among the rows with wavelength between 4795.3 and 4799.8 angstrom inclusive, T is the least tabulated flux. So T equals 17.7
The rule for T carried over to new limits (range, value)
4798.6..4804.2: 17.8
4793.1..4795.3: 17.9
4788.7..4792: 17.2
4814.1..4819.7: 18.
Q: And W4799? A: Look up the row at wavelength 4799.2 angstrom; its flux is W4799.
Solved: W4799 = 17.8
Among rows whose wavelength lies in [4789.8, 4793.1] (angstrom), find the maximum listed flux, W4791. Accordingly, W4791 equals 17.7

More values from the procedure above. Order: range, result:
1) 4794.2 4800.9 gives 18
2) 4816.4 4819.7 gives 19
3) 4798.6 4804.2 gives 18.1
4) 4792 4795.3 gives 17.9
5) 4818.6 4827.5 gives 18.9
